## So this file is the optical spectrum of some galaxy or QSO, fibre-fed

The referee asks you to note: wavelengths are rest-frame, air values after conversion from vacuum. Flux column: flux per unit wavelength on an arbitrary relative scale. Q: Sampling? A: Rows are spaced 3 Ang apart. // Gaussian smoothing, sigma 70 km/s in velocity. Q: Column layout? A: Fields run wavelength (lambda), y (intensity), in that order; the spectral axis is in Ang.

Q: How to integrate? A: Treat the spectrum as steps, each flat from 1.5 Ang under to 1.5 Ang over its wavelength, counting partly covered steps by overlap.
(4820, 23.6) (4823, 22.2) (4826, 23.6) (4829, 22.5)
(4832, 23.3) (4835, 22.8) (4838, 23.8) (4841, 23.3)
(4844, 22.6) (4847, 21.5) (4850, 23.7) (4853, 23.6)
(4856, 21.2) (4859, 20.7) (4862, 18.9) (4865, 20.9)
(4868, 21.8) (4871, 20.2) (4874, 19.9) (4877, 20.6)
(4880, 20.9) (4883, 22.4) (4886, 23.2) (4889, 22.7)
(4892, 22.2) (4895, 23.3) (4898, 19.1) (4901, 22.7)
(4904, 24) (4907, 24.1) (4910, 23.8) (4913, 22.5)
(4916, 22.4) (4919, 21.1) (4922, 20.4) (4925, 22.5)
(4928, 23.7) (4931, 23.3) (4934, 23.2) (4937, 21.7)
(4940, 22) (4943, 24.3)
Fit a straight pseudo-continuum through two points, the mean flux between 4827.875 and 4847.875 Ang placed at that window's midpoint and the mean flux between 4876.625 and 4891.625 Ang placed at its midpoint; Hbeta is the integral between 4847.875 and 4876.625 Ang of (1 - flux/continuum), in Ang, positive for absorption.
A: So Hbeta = 1.6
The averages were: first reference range 22.9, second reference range 22.1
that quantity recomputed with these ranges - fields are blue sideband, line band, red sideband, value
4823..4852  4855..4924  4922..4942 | 3.2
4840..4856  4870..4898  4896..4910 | 1.3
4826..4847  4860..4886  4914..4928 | 1.9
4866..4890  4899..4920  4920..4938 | -0.8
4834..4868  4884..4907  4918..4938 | -0.4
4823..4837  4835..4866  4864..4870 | 0.0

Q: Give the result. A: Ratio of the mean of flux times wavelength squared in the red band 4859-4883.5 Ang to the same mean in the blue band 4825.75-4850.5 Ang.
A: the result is 0.91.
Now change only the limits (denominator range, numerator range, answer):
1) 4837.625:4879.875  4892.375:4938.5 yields 1.07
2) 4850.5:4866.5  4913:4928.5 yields 1.06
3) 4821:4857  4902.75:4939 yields 1.03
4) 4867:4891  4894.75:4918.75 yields 1.07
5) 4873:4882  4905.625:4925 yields 1.10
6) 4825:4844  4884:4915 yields 1.01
